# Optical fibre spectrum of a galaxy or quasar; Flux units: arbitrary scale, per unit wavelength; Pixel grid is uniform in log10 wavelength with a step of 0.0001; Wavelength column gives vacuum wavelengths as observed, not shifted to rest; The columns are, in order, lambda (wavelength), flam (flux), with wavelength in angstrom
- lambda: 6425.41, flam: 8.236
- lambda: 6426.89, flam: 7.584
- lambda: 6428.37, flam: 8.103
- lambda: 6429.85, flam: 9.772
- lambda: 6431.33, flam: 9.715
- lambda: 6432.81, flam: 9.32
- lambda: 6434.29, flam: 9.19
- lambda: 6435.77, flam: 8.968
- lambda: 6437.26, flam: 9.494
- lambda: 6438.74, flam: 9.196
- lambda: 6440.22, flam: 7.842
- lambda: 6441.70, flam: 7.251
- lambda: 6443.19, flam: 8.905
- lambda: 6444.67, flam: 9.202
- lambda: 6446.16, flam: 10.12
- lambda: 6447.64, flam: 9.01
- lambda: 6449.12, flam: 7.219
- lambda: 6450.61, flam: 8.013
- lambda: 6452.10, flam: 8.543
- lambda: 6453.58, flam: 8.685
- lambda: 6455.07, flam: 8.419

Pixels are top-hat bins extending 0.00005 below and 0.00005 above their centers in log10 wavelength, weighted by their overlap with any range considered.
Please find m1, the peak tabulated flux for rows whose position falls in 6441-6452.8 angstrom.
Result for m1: 10.12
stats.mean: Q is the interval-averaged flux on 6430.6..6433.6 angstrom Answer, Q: 9.52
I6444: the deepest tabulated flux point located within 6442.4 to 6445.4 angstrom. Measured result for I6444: 8.905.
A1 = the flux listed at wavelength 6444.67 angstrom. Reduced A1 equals 9.202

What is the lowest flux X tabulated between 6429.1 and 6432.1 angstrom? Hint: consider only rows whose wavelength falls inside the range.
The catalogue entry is 9.715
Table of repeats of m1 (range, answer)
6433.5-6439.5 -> 9.494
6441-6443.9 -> 8.905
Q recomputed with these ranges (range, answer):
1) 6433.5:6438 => 9.21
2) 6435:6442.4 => 8.56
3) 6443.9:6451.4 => 8.71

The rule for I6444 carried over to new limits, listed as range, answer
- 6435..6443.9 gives 7.251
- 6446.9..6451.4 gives 7.219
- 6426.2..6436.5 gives 7.584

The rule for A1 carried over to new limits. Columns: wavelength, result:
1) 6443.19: 8.905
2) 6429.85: 9.772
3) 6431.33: 9.715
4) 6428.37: 8.103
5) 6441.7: 7.251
